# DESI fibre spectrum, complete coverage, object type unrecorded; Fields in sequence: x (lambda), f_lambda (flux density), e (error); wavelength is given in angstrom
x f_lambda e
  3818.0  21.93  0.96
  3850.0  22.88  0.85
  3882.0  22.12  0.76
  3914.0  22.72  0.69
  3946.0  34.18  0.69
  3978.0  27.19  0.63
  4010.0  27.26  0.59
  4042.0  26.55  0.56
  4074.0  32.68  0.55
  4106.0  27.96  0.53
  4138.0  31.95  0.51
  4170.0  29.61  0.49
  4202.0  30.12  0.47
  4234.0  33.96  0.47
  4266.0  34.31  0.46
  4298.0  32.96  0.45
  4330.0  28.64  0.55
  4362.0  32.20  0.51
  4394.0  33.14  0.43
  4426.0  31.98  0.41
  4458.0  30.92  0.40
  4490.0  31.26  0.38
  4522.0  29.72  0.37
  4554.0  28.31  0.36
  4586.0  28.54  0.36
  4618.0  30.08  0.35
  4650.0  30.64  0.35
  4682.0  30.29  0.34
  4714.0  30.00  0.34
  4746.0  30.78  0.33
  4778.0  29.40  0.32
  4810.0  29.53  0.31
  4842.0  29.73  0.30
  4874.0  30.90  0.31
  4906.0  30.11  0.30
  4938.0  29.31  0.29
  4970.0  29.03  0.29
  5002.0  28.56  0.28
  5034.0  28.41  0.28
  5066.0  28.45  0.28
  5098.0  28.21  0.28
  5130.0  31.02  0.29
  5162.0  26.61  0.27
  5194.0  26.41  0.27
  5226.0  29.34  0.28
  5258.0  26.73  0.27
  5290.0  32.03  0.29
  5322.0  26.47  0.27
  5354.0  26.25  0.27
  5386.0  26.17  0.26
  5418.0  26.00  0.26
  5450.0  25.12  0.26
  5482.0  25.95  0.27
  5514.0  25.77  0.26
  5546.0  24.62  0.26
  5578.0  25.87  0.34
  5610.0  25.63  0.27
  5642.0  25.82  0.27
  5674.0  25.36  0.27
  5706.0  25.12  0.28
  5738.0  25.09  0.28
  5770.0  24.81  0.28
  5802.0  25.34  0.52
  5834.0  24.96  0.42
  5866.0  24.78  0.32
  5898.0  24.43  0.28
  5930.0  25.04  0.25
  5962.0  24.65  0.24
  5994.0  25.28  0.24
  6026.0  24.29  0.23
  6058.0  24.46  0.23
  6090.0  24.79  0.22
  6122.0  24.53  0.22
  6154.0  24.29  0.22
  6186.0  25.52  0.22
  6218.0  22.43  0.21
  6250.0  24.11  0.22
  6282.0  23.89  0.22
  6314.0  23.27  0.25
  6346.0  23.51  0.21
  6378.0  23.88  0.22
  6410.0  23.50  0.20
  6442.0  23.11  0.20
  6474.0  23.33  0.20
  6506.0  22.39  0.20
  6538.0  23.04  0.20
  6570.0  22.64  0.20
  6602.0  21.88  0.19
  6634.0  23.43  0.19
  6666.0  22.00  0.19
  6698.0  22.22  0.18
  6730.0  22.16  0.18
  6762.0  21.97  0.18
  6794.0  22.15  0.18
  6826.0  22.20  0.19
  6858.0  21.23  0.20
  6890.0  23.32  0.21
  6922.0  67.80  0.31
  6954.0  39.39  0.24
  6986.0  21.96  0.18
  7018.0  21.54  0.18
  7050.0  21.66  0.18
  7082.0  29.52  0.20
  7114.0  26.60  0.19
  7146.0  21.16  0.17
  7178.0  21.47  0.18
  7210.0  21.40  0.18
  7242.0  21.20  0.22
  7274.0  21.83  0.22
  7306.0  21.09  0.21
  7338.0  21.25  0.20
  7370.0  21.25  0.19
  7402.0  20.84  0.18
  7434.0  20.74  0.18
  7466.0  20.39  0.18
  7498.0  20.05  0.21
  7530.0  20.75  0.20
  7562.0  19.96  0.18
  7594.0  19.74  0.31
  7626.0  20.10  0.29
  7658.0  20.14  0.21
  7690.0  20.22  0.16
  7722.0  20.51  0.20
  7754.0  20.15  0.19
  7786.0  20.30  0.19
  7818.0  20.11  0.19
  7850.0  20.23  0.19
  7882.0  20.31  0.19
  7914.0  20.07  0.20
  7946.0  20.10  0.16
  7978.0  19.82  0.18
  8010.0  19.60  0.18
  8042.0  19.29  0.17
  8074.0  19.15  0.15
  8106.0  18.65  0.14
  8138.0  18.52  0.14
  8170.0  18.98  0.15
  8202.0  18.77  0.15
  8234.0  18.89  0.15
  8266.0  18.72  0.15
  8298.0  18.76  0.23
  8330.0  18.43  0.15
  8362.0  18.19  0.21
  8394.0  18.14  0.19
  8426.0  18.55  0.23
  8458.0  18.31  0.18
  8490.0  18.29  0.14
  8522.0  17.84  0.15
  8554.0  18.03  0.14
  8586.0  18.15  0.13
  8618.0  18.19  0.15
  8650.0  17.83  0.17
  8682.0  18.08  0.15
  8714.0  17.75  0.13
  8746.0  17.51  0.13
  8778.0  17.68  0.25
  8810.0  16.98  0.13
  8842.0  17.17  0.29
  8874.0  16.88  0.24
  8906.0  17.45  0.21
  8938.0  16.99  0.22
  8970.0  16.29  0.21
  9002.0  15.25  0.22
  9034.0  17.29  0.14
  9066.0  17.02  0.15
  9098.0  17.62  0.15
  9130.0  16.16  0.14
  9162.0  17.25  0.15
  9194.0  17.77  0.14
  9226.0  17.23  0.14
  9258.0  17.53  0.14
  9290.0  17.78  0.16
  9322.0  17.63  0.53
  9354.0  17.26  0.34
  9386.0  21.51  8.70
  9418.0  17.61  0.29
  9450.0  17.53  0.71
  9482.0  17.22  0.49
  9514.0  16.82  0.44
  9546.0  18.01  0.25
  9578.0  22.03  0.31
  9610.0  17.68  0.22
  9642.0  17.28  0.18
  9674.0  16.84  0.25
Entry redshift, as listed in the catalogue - 0.055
